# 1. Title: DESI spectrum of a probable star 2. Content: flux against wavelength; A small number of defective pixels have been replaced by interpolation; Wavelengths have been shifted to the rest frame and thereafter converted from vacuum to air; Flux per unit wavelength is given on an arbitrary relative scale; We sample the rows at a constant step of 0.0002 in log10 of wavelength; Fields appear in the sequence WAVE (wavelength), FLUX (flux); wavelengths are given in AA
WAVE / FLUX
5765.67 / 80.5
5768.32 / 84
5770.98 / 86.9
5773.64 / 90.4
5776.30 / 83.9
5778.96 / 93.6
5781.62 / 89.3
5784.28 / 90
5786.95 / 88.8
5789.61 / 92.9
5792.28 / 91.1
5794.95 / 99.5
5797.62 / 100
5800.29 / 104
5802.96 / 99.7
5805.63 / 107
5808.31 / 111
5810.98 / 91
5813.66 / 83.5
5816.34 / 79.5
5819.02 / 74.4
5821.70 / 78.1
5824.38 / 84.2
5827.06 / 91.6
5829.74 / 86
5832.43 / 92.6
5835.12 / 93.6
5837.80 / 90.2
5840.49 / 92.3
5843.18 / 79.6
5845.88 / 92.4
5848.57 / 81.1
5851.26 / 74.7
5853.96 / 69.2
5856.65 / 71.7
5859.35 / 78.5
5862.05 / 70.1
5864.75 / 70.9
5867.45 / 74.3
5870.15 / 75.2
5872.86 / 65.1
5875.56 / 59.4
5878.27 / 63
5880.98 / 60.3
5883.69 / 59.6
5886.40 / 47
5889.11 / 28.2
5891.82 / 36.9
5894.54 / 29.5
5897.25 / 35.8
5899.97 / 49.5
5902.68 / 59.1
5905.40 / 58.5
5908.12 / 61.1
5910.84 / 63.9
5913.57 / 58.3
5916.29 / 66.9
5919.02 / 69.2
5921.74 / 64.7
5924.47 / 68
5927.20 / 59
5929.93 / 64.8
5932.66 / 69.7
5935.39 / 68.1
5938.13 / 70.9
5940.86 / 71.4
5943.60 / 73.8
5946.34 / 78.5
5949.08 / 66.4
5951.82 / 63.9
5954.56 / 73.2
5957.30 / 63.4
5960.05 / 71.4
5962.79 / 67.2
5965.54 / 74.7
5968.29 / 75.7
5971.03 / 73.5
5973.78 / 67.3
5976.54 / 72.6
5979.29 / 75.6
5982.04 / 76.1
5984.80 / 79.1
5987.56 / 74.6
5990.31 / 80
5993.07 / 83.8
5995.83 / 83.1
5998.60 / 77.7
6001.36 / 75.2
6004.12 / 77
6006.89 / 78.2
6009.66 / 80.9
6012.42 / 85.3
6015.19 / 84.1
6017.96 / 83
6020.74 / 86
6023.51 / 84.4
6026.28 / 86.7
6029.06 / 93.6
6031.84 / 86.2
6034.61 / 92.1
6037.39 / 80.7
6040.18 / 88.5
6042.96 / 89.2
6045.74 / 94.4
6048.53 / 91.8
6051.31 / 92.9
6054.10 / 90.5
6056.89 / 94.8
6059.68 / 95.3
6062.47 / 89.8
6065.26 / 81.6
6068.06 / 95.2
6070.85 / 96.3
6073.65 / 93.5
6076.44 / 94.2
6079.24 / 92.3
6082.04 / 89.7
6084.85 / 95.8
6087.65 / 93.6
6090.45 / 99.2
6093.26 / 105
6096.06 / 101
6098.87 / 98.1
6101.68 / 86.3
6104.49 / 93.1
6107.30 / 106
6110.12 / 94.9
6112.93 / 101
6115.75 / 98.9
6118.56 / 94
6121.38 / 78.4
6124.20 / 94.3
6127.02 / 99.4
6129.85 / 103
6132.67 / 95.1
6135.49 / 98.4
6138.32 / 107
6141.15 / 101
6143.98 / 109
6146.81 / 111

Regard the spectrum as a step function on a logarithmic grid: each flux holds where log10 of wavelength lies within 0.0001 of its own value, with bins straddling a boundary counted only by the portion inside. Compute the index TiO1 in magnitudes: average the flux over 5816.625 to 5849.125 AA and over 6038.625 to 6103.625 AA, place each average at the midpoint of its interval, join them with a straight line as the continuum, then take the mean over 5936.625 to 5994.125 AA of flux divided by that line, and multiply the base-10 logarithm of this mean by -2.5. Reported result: 0.23 mag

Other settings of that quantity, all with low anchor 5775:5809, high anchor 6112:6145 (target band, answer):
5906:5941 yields 0.42 mag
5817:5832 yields 0.16 mag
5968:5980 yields 0.32 mag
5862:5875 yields 0.34 mag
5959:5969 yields 0.32 mag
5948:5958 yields 0.40 mag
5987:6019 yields 0.21 mag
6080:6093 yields 0.03 mag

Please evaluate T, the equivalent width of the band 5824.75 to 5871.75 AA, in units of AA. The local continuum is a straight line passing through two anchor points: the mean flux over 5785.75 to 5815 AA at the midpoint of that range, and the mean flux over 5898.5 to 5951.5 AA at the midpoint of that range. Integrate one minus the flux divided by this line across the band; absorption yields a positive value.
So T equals 2.06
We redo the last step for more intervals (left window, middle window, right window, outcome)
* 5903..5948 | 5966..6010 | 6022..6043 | 1.1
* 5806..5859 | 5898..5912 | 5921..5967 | 3.2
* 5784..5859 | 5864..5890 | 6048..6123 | 8.5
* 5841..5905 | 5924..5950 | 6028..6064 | 1.4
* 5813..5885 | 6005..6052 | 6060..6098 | 2.1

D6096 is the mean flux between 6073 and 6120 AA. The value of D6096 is 96.3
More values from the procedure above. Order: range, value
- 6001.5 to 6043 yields 84.6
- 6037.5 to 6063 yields 91.4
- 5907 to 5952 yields 67.1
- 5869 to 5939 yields 58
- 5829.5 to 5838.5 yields 91.2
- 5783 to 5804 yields 95.7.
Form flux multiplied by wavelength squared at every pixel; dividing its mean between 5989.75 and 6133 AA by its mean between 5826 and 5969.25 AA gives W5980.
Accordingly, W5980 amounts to 1.41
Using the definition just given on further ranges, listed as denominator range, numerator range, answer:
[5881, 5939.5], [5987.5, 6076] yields 1.59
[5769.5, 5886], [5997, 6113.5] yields 1.17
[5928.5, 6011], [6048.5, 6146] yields 1.36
